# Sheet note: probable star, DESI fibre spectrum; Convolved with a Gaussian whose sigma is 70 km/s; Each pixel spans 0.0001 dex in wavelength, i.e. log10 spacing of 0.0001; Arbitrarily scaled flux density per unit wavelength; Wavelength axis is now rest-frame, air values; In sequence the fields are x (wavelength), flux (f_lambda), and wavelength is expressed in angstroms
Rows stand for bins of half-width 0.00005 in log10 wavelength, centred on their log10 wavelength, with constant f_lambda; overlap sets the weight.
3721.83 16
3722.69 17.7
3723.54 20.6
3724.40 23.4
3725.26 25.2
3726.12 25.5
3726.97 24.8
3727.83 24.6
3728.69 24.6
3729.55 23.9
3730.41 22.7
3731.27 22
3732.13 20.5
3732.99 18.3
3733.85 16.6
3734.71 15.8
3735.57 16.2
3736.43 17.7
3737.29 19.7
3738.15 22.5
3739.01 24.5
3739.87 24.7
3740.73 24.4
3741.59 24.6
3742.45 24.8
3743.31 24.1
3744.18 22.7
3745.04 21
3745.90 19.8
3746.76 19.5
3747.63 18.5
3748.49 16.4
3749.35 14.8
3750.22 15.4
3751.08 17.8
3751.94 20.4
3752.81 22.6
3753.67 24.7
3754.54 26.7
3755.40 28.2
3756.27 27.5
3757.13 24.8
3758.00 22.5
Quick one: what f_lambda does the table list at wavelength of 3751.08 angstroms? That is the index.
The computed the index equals 17.8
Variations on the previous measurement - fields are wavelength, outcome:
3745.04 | 21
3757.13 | 24.8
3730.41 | 22.7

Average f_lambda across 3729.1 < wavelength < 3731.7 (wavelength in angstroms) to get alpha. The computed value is 22.8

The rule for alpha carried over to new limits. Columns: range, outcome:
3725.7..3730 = 24.7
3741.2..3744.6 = 24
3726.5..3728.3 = 24.8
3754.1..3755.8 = 27.4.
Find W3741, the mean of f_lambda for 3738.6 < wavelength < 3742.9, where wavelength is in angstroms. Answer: 24.6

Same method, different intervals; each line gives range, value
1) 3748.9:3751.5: 16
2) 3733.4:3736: 16.2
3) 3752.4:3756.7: 26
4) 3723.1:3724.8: 22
